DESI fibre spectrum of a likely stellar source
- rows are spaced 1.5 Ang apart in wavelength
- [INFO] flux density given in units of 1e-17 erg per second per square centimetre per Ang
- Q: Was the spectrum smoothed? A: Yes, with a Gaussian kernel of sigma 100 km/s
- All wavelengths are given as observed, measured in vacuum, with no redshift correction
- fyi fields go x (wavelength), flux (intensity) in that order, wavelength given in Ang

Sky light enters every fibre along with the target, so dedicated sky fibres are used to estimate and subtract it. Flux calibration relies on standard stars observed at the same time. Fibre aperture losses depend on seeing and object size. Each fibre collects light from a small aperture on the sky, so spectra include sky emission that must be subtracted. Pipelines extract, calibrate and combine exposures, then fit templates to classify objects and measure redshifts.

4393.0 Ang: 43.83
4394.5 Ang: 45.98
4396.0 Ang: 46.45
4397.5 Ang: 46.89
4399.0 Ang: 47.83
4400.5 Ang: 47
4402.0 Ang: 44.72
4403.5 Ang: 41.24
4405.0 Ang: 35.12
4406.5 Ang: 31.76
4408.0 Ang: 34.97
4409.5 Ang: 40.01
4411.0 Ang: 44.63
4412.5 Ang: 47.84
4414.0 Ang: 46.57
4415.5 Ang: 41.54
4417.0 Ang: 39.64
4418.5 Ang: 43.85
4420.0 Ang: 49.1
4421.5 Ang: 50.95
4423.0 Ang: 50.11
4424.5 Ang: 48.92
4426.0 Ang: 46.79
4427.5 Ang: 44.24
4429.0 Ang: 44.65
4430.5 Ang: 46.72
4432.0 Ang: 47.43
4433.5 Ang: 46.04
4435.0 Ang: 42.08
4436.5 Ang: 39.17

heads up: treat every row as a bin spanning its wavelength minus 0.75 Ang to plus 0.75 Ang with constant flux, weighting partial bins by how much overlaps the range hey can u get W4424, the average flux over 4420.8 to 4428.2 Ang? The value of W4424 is 48.2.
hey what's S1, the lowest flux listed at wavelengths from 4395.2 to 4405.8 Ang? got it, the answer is 35.12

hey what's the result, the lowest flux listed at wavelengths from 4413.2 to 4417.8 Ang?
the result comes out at 39.64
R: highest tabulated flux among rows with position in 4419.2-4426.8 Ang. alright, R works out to 50.95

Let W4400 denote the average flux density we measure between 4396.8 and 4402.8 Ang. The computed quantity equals 46.6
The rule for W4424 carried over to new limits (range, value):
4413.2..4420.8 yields 44.2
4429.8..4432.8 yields 47.1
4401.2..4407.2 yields 38.3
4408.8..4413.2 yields 44.2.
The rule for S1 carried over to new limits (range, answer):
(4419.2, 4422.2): 49.1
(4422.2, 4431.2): 44.24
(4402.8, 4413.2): 31.76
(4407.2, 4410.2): 34.97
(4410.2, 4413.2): 44.63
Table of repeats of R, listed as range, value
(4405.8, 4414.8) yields 47.84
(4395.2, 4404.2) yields 47.83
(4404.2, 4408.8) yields 35.12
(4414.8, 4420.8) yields 49.1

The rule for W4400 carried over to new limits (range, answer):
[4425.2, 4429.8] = 45.3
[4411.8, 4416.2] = 45.3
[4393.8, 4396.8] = 46.2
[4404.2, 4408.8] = 34.1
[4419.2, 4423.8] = 50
